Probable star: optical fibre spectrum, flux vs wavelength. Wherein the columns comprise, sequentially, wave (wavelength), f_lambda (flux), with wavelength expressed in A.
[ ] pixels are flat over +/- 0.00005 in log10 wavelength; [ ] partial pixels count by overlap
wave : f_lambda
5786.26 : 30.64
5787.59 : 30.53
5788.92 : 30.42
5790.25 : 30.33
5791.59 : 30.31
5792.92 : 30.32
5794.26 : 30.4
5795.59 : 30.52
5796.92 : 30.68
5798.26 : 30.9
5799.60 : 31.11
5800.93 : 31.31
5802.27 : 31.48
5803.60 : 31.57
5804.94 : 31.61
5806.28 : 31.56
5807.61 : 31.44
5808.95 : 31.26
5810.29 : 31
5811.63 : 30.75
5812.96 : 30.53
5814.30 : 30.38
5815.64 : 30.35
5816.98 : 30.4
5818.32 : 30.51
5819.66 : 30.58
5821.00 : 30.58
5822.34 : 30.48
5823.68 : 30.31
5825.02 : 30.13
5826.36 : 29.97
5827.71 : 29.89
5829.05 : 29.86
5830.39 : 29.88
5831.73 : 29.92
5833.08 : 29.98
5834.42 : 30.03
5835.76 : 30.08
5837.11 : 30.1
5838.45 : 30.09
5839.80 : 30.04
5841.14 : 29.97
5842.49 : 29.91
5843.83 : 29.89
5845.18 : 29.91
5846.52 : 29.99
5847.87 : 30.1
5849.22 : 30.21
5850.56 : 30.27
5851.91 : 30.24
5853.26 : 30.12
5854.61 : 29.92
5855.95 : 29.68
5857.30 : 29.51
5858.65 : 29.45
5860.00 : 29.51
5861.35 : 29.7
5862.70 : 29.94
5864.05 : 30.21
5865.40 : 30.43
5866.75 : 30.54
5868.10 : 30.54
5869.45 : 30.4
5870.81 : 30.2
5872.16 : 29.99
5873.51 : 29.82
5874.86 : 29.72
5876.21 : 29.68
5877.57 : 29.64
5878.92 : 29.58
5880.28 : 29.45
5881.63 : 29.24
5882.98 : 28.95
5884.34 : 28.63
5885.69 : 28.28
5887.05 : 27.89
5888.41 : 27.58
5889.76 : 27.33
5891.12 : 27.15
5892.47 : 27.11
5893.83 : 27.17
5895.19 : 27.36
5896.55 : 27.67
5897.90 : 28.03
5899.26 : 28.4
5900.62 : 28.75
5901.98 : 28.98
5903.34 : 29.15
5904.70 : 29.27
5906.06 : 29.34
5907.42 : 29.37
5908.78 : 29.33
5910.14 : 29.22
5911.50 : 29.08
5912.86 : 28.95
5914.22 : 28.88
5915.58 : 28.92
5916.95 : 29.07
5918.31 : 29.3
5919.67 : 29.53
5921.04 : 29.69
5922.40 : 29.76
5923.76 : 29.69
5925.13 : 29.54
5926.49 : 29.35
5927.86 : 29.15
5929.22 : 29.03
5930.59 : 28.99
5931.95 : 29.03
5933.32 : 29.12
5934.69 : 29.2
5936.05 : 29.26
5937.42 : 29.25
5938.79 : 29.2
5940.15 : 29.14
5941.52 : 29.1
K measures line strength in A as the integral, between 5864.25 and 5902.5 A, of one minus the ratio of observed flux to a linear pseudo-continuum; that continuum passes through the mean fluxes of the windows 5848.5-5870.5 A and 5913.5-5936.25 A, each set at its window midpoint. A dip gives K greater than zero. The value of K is 1.1 A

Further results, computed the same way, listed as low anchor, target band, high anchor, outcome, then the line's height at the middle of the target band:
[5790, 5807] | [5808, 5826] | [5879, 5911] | -0.06 A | 30.5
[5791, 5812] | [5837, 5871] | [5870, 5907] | -0.49 A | 29.6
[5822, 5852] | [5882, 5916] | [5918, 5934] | 1.29 A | 29.6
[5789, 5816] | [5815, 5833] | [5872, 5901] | 0.04 A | 30.3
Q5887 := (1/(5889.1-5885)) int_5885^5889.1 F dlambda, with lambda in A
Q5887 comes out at 27.9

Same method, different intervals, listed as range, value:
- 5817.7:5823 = 30.5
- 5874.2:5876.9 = 29.7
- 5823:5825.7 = 30.3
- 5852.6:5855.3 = 30.1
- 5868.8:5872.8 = 30.1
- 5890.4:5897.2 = 27.3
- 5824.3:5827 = 30.1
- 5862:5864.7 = 30.1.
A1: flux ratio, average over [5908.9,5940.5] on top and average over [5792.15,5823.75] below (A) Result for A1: 0.9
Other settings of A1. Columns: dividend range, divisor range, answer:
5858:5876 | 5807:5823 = 0.98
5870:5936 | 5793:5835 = 0.94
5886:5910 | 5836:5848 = 0.94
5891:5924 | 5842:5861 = 0.96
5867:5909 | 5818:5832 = 0.96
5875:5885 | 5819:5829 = 0.97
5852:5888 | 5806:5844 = 0.98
